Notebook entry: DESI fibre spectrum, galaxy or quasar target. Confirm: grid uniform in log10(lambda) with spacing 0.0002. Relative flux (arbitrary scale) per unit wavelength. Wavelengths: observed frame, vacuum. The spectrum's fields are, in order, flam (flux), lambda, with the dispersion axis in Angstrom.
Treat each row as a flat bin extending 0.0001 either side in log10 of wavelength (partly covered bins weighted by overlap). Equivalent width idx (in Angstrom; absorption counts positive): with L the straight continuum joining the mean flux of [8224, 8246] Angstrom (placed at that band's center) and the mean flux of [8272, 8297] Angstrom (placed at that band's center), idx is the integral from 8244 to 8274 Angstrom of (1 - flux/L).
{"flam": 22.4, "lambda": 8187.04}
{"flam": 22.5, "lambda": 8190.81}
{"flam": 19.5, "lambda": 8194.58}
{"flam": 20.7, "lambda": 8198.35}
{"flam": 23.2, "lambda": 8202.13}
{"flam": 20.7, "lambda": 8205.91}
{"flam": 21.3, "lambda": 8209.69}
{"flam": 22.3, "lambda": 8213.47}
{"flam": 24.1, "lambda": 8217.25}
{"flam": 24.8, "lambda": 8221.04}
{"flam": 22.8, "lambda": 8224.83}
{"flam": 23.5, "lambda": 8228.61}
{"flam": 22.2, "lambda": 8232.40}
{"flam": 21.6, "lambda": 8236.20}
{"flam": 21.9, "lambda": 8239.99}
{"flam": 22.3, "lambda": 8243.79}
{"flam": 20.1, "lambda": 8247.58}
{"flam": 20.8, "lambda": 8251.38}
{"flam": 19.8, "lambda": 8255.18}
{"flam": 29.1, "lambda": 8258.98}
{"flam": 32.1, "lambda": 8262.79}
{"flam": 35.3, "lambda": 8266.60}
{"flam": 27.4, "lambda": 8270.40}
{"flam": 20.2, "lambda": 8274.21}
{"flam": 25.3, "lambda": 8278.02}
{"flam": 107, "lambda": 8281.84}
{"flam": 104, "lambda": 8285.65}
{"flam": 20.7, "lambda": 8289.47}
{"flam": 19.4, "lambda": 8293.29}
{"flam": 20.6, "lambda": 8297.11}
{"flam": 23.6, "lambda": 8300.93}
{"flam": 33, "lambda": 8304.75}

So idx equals 7.5 Angstrom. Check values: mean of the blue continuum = 22.3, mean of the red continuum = 47.1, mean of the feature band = 25.8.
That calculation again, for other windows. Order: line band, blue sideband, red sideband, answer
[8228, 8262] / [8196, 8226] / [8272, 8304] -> 9.18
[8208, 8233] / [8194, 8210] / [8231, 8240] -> -1.72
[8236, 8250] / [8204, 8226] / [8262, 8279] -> 2.14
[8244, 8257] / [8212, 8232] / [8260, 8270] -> 3.89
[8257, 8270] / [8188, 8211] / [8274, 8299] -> 2.82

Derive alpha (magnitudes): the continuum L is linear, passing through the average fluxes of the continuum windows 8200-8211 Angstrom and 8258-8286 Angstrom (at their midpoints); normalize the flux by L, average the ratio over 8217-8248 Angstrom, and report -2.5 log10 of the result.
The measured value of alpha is 0.33 mag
